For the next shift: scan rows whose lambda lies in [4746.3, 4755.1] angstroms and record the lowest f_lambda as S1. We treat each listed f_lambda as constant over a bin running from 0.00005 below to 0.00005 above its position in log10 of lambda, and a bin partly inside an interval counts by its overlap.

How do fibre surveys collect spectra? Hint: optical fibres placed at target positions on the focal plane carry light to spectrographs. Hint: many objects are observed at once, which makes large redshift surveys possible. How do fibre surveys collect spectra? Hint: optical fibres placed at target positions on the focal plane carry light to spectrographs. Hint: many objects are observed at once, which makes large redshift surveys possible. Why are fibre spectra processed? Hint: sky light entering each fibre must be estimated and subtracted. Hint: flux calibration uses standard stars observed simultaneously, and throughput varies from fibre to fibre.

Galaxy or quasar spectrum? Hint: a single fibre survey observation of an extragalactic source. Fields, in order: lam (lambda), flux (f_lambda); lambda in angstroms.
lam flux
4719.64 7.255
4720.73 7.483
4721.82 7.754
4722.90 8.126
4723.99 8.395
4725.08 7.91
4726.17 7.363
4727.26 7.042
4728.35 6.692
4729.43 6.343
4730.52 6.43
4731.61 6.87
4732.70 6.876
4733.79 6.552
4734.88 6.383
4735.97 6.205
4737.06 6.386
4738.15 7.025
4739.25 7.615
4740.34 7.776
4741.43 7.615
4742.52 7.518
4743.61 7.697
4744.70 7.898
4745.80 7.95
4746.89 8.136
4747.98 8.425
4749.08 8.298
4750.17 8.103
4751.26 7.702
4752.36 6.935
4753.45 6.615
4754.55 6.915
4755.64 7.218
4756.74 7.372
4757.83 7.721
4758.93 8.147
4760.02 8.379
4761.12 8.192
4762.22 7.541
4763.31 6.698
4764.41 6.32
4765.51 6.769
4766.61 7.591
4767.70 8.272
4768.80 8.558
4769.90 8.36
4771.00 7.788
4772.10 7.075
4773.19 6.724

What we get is 6.615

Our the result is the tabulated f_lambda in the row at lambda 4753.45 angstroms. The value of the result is 6.615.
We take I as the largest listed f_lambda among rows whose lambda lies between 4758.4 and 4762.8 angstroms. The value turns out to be 8.379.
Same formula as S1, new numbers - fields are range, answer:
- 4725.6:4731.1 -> 6.343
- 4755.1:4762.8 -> 7.218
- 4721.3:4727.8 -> 7.042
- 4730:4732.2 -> 6.43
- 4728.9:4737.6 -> 6.205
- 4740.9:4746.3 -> 7.518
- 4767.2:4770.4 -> 8.272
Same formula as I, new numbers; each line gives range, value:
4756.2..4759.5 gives 8.147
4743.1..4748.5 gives 8.425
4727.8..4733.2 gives 6.876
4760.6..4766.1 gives 8.192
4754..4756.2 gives 7.218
